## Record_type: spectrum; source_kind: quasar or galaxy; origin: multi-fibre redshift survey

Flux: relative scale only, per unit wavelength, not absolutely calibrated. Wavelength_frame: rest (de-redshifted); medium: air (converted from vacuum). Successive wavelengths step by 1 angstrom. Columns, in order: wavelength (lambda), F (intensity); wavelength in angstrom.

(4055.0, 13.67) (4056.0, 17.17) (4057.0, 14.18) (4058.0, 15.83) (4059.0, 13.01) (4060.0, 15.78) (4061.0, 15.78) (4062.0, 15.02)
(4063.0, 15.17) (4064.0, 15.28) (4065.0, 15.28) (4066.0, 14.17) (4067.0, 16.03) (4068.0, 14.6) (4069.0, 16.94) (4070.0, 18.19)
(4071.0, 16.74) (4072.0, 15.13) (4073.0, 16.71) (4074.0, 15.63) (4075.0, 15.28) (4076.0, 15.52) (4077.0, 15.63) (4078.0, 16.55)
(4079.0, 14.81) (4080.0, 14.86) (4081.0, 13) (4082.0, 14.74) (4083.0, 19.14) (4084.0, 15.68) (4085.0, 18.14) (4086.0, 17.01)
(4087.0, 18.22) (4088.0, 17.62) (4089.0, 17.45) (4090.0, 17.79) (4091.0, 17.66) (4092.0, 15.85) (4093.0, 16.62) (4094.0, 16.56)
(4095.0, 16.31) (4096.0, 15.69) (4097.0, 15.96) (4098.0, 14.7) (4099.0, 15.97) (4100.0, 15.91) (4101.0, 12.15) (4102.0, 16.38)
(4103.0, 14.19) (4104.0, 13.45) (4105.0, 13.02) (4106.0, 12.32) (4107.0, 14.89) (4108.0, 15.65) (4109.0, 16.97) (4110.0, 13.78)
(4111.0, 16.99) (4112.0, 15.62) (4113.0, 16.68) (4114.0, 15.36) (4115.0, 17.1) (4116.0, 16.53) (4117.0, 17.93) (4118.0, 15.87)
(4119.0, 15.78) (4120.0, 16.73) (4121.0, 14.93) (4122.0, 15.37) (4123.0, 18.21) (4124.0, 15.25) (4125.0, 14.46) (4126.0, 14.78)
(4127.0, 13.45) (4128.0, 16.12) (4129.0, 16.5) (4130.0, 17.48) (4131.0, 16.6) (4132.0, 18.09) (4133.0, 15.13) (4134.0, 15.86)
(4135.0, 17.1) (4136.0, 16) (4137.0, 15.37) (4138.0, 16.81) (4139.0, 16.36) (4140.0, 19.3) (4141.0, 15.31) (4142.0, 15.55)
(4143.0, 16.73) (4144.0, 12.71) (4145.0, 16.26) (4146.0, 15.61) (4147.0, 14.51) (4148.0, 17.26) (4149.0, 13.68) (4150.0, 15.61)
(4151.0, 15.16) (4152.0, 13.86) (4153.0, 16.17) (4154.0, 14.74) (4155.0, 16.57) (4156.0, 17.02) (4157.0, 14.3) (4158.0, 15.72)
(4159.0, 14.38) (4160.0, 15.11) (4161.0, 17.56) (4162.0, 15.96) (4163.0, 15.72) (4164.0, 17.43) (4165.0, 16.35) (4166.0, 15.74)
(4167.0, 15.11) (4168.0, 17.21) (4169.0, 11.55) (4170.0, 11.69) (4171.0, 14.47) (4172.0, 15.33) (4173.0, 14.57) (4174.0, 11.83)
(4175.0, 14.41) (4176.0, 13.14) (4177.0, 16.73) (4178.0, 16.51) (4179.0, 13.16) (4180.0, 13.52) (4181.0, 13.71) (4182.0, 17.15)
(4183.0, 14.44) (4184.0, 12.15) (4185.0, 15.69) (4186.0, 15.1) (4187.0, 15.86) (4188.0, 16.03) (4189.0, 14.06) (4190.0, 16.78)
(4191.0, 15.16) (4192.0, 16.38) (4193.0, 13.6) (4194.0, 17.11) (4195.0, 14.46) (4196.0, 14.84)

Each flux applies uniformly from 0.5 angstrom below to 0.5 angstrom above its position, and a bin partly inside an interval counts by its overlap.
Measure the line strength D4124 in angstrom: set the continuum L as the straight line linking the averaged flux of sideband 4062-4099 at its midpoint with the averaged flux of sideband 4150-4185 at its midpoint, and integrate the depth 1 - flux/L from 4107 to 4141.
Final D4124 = -1.34 angstrom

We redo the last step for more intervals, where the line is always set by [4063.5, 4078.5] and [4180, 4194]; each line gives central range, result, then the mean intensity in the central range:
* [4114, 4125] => -0.50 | 16.2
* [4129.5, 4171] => -1.00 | 15.7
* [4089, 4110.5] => 0.40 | 15.4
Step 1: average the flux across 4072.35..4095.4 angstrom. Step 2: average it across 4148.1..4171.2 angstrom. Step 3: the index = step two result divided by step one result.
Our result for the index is 0.9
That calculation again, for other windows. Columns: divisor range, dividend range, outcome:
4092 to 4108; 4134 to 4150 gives 1.06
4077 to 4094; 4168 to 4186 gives 0.86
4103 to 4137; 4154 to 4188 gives 0.95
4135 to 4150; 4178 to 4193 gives 0.94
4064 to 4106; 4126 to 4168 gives 1.00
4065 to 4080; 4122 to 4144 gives 1.02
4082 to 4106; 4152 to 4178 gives 0.94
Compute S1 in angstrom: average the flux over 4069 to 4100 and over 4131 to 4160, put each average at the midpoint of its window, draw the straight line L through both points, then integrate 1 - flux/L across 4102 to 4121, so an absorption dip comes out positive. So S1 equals 0.7 angstrom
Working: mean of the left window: 16.3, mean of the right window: 15.8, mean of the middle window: 15.5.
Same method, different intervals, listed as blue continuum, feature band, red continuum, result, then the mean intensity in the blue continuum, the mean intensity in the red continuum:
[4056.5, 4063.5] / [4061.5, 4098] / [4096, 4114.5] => -2.7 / 15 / 15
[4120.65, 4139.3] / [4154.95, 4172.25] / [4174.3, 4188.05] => -0.2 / 16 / 14.7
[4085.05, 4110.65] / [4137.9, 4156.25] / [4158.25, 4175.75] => -0.6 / 15.7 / 15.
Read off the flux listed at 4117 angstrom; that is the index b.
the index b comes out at 17.93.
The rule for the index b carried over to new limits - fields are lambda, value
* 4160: 15.11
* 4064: 15.28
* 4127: 13.45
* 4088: 17.62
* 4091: 17.66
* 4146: 15.61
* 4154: 14.74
